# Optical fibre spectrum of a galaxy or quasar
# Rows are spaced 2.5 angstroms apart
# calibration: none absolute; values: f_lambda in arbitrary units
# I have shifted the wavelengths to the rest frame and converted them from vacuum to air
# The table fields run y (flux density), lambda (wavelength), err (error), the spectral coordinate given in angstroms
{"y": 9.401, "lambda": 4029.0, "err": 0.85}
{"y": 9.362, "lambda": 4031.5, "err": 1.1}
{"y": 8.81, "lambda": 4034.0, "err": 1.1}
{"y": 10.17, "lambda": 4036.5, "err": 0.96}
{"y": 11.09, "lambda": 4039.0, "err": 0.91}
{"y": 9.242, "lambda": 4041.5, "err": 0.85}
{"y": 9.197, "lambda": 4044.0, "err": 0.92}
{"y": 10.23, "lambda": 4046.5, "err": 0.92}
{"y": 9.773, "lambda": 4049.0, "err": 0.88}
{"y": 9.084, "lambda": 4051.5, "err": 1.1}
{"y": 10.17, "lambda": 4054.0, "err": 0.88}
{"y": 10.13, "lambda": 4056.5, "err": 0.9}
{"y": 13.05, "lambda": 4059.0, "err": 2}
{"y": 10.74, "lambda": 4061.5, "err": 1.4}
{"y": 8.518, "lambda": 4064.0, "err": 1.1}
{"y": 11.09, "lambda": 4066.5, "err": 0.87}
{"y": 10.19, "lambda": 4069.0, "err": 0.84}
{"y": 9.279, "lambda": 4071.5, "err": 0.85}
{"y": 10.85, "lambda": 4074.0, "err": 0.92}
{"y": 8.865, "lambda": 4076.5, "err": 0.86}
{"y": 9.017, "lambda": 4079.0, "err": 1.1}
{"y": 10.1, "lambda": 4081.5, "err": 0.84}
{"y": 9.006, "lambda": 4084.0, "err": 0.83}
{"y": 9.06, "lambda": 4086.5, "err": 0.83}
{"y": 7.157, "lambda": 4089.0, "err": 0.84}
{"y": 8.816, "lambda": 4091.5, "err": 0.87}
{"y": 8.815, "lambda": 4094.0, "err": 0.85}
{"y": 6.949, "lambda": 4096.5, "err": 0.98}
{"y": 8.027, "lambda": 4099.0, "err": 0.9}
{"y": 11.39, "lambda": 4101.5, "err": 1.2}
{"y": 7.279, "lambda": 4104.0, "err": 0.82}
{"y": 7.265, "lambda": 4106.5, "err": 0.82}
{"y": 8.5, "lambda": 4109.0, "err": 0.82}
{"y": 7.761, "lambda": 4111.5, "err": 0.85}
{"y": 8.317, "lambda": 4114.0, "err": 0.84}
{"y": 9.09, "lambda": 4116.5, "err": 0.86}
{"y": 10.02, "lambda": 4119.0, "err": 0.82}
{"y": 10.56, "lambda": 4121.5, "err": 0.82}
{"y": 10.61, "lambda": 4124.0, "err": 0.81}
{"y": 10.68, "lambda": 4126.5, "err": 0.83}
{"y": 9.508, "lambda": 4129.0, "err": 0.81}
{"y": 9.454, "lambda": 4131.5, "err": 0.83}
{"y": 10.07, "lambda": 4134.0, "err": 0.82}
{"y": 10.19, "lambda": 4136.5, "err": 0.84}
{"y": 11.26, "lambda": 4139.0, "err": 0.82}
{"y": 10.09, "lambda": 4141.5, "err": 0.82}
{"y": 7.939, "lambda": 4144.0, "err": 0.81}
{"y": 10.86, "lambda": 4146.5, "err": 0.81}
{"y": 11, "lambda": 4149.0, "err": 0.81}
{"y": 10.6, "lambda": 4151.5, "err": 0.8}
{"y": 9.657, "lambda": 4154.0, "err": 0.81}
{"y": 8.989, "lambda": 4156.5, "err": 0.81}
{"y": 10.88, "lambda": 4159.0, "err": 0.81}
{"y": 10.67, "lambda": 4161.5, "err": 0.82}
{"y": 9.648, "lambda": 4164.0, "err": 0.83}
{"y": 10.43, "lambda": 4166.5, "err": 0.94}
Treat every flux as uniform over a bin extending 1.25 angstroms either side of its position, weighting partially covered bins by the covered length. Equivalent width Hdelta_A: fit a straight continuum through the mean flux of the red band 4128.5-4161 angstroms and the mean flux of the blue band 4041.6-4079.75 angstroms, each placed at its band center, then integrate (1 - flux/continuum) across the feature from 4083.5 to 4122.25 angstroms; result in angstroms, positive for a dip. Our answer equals 5.6 angstroms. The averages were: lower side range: 10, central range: 8.59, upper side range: 10.1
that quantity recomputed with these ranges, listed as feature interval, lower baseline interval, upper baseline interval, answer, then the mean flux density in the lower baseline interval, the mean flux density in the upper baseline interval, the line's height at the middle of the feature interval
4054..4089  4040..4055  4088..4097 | -4.39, 9.63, 8.04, 8.78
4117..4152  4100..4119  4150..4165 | -2.97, 8.61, 10.1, 9.38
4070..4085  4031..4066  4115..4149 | 0.72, 10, 10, 10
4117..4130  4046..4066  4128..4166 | -0.14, 10.2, 10.1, 10.1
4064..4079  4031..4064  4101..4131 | -0.15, 10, 9.2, 9.74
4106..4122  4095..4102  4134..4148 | 0.57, 8.51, 10.1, 9.08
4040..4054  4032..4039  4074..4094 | -0.03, 9.76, 8.98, 9.58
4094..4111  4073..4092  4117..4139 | 2.32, 9.1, 10.2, 9.57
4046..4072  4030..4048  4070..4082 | -1.54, 9.72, 9.6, 9.66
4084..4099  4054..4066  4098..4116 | 1.49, 10.6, 8.4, 9.12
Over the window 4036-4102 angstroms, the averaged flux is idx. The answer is 9.6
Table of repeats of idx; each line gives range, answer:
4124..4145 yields 9.96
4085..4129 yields 8.86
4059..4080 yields 10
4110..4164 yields 9.9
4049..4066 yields 10.3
